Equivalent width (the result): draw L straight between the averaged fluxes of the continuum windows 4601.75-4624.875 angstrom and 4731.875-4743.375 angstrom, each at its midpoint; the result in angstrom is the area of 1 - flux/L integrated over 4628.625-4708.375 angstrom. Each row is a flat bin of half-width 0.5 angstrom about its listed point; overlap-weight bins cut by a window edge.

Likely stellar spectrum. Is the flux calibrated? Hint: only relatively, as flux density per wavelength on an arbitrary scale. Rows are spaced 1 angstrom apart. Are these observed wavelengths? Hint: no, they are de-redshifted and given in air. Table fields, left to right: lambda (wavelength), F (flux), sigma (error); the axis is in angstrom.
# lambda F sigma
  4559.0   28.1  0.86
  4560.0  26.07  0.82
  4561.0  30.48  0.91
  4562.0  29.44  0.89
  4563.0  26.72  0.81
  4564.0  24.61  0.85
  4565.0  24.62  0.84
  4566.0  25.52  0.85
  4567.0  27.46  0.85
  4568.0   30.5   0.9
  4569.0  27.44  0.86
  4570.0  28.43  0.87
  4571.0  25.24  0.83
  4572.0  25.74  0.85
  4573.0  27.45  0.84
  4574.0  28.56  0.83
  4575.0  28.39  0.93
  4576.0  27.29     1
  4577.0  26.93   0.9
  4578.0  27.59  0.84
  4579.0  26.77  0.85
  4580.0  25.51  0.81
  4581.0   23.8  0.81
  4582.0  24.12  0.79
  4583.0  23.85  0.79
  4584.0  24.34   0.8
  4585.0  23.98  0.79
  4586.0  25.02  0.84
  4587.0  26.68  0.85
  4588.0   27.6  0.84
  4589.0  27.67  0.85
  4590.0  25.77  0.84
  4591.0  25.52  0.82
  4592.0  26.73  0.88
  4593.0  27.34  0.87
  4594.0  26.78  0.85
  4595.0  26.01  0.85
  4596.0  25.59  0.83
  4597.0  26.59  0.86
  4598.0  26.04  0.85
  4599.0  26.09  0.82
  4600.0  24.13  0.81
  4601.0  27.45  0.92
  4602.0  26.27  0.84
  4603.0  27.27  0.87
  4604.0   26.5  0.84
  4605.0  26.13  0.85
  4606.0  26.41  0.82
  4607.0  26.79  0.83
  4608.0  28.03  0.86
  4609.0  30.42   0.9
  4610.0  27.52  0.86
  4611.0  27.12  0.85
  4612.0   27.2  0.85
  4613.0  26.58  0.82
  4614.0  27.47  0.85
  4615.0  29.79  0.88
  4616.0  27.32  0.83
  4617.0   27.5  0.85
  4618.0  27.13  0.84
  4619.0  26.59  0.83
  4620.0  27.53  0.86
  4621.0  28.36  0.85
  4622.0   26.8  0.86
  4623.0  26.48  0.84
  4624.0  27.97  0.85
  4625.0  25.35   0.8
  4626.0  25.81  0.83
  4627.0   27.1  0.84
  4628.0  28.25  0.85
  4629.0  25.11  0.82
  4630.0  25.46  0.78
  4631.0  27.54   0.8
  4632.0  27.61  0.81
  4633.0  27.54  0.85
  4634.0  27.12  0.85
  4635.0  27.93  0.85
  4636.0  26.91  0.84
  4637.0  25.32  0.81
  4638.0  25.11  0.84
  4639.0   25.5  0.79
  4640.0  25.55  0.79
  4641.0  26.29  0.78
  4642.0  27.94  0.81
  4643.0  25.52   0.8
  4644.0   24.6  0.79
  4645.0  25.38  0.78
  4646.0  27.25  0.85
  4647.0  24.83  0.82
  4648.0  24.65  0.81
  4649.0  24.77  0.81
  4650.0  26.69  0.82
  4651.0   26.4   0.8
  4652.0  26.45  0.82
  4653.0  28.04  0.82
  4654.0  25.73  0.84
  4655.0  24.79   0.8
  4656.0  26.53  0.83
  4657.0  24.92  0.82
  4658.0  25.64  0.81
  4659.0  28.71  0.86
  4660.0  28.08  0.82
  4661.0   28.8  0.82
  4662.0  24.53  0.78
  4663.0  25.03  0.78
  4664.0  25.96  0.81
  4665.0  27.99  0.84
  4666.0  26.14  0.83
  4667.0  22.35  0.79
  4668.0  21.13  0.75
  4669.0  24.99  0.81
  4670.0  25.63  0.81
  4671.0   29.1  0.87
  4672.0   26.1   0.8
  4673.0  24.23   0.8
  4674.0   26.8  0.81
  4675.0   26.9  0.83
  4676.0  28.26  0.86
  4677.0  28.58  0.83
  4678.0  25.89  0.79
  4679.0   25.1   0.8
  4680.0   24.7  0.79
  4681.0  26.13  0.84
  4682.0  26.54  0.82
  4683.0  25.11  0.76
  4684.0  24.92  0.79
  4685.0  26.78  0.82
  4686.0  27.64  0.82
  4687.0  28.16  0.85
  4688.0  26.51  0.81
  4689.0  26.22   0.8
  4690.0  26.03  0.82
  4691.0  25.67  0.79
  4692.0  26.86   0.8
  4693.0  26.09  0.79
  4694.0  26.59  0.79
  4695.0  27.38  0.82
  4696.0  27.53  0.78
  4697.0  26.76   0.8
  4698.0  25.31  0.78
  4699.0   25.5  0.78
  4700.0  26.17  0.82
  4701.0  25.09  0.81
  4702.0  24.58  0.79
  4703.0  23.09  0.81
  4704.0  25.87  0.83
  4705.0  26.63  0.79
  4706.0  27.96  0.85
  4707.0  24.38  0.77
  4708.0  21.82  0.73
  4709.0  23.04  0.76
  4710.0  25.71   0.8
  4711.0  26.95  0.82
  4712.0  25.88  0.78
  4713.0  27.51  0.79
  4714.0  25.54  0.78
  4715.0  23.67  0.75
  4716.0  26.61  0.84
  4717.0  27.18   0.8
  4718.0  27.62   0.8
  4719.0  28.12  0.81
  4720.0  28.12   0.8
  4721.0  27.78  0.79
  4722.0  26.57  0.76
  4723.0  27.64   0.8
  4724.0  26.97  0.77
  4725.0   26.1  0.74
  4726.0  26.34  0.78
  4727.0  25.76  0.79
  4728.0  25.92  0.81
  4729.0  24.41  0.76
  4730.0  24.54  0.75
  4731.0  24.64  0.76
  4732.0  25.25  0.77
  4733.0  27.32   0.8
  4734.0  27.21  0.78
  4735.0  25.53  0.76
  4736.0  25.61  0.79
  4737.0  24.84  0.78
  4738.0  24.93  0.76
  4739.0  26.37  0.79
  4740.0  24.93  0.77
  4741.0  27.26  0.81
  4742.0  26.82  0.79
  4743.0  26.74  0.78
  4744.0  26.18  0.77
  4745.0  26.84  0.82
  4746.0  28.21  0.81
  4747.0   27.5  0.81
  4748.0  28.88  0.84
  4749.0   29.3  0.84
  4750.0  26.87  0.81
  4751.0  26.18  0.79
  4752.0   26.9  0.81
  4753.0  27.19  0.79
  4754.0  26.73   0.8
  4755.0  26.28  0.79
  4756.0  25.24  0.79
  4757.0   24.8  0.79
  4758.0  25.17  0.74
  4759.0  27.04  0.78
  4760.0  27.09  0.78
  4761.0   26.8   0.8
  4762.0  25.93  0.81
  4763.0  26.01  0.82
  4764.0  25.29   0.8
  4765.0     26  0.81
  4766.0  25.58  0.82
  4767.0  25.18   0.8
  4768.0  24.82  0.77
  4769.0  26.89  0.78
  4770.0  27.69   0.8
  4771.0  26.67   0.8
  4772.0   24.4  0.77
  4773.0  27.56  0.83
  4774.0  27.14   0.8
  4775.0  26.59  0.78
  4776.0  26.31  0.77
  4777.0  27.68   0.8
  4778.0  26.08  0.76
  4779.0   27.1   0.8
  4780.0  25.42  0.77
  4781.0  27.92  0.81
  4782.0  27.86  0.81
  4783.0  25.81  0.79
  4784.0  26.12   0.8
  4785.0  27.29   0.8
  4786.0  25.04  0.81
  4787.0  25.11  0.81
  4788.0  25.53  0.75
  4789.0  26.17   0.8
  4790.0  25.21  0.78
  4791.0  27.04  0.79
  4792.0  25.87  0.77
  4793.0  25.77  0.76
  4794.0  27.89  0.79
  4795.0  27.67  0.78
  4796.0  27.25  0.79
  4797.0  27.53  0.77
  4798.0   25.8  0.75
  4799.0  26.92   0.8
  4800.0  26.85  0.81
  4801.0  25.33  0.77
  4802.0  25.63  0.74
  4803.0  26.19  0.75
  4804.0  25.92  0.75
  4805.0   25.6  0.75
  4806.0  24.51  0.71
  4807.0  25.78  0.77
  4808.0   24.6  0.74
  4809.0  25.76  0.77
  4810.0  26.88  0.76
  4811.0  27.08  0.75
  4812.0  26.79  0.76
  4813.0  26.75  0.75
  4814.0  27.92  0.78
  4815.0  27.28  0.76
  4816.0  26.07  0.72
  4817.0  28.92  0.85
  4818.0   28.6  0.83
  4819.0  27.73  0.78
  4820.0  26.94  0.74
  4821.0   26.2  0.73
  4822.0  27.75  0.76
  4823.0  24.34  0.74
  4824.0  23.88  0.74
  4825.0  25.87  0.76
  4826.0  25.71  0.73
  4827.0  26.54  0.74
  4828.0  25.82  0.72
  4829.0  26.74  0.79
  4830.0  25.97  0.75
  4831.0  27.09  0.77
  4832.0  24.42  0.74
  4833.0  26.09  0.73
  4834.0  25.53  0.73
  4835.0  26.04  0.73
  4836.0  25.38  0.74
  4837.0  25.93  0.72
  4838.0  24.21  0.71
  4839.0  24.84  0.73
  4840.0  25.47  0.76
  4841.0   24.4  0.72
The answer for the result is 2.1 angstrom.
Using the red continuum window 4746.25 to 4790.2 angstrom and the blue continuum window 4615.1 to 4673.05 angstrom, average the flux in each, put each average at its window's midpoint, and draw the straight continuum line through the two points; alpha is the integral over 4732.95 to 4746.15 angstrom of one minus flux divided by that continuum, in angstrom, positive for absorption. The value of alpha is 0.1 angstrom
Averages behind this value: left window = 26.3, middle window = 26.3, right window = 26.4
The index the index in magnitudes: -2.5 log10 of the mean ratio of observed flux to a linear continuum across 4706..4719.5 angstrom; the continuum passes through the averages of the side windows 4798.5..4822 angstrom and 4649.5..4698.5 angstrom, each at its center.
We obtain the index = 0.02 mag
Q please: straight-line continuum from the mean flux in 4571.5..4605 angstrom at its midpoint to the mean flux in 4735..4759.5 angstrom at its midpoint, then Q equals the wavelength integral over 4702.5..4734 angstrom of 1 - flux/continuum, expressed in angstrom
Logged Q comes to 0.57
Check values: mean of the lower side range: 26.2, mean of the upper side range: 26.5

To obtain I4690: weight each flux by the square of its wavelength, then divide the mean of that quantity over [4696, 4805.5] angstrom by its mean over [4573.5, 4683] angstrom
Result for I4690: 1.0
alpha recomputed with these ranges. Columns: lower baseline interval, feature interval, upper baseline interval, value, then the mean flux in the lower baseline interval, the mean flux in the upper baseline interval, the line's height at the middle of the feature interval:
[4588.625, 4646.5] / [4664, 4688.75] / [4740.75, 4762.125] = 0.7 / 26.7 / 26.8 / 26.8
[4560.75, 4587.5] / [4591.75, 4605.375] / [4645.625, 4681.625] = 0.0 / 26.5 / 26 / 26.4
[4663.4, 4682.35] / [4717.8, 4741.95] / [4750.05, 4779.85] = -0.1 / 25.9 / 26.3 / 26.1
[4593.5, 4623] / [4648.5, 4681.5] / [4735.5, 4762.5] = 0.9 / 27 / 26.5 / 26.8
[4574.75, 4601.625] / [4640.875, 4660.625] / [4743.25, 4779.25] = 0.0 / 26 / 26.6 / 26.2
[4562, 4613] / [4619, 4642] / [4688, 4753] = -0.2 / 26.5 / 26.2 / 26.4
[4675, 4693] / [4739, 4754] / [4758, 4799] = -0.4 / 26.4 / 26.4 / 26.4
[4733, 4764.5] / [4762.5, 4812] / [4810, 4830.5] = 0.6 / 26.5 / 26.7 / 26.6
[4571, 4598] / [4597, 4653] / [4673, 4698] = -0.8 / 26.2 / 26.5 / 26.3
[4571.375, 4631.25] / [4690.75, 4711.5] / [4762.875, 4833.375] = 0.6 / 26.6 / 26.3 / 26.5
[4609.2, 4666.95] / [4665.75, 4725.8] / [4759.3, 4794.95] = 0.9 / 26.6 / 26.3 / 26.5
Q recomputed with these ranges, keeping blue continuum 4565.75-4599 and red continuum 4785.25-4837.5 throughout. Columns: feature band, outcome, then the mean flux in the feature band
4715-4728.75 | -0.3 angstrom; 26.8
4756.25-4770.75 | 0.2 angstrom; 26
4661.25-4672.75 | 0.4 angstrom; 25.4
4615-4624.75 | -0.4 angstrom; 27.4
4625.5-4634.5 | -0.2 angstrom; 26.8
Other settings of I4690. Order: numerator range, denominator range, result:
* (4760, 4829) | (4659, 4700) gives 1.06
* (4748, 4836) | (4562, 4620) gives 1.08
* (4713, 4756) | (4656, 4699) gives 1.04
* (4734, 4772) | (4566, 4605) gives 1.07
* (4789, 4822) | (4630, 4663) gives 1.08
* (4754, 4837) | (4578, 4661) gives 1.07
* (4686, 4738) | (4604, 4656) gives 1.01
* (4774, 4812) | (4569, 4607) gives 1.09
